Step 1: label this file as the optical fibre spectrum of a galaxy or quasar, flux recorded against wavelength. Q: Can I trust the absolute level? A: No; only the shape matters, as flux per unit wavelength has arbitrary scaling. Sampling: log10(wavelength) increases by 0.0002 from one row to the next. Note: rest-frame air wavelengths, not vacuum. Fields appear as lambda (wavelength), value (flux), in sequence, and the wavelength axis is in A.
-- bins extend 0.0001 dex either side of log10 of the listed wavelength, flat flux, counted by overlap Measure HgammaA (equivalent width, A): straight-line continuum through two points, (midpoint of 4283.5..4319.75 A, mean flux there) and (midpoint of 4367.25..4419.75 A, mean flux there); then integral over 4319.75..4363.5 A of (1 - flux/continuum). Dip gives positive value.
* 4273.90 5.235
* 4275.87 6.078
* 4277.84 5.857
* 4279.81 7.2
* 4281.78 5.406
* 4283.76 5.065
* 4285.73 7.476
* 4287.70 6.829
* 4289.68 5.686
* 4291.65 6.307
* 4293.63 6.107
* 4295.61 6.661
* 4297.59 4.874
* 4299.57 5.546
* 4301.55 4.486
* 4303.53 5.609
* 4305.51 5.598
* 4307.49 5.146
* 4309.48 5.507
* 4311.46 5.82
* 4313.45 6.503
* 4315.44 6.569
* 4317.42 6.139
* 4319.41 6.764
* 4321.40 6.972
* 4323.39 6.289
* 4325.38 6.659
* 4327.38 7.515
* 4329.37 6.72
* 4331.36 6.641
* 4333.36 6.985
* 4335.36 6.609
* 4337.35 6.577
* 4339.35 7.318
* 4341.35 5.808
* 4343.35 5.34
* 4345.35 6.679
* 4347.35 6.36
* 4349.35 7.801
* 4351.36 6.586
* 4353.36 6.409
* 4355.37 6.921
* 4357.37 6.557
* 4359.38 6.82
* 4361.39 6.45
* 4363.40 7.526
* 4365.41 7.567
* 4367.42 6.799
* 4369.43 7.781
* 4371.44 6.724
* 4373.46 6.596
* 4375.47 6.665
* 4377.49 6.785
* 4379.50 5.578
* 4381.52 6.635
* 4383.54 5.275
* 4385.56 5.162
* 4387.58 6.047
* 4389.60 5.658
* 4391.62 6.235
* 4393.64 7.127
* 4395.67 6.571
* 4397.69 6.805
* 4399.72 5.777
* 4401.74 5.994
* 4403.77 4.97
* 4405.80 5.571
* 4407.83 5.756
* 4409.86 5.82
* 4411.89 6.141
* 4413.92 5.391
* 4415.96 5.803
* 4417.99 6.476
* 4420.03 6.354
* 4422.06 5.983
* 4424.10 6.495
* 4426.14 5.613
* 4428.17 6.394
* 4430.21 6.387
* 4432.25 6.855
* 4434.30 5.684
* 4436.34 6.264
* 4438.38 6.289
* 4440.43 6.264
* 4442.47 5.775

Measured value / -4.8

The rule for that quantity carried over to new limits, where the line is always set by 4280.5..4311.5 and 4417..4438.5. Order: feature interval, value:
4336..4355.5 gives -2.0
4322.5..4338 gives -2.3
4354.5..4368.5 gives -2.2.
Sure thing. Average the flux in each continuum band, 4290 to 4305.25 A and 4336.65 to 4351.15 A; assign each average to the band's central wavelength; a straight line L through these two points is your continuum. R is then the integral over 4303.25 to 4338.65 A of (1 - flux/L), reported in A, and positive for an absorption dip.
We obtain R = -1.6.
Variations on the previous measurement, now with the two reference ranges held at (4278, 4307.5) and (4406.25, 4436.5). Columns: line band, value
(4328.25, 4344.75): -1.5 A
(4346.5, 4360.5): -1.9 A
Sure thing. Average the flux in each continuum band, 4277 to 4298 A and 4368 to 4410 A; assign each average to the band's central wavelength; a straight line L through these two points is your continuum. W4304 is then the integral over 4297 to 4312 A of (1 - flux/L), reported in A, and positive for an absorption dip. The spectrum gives 2.1 A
